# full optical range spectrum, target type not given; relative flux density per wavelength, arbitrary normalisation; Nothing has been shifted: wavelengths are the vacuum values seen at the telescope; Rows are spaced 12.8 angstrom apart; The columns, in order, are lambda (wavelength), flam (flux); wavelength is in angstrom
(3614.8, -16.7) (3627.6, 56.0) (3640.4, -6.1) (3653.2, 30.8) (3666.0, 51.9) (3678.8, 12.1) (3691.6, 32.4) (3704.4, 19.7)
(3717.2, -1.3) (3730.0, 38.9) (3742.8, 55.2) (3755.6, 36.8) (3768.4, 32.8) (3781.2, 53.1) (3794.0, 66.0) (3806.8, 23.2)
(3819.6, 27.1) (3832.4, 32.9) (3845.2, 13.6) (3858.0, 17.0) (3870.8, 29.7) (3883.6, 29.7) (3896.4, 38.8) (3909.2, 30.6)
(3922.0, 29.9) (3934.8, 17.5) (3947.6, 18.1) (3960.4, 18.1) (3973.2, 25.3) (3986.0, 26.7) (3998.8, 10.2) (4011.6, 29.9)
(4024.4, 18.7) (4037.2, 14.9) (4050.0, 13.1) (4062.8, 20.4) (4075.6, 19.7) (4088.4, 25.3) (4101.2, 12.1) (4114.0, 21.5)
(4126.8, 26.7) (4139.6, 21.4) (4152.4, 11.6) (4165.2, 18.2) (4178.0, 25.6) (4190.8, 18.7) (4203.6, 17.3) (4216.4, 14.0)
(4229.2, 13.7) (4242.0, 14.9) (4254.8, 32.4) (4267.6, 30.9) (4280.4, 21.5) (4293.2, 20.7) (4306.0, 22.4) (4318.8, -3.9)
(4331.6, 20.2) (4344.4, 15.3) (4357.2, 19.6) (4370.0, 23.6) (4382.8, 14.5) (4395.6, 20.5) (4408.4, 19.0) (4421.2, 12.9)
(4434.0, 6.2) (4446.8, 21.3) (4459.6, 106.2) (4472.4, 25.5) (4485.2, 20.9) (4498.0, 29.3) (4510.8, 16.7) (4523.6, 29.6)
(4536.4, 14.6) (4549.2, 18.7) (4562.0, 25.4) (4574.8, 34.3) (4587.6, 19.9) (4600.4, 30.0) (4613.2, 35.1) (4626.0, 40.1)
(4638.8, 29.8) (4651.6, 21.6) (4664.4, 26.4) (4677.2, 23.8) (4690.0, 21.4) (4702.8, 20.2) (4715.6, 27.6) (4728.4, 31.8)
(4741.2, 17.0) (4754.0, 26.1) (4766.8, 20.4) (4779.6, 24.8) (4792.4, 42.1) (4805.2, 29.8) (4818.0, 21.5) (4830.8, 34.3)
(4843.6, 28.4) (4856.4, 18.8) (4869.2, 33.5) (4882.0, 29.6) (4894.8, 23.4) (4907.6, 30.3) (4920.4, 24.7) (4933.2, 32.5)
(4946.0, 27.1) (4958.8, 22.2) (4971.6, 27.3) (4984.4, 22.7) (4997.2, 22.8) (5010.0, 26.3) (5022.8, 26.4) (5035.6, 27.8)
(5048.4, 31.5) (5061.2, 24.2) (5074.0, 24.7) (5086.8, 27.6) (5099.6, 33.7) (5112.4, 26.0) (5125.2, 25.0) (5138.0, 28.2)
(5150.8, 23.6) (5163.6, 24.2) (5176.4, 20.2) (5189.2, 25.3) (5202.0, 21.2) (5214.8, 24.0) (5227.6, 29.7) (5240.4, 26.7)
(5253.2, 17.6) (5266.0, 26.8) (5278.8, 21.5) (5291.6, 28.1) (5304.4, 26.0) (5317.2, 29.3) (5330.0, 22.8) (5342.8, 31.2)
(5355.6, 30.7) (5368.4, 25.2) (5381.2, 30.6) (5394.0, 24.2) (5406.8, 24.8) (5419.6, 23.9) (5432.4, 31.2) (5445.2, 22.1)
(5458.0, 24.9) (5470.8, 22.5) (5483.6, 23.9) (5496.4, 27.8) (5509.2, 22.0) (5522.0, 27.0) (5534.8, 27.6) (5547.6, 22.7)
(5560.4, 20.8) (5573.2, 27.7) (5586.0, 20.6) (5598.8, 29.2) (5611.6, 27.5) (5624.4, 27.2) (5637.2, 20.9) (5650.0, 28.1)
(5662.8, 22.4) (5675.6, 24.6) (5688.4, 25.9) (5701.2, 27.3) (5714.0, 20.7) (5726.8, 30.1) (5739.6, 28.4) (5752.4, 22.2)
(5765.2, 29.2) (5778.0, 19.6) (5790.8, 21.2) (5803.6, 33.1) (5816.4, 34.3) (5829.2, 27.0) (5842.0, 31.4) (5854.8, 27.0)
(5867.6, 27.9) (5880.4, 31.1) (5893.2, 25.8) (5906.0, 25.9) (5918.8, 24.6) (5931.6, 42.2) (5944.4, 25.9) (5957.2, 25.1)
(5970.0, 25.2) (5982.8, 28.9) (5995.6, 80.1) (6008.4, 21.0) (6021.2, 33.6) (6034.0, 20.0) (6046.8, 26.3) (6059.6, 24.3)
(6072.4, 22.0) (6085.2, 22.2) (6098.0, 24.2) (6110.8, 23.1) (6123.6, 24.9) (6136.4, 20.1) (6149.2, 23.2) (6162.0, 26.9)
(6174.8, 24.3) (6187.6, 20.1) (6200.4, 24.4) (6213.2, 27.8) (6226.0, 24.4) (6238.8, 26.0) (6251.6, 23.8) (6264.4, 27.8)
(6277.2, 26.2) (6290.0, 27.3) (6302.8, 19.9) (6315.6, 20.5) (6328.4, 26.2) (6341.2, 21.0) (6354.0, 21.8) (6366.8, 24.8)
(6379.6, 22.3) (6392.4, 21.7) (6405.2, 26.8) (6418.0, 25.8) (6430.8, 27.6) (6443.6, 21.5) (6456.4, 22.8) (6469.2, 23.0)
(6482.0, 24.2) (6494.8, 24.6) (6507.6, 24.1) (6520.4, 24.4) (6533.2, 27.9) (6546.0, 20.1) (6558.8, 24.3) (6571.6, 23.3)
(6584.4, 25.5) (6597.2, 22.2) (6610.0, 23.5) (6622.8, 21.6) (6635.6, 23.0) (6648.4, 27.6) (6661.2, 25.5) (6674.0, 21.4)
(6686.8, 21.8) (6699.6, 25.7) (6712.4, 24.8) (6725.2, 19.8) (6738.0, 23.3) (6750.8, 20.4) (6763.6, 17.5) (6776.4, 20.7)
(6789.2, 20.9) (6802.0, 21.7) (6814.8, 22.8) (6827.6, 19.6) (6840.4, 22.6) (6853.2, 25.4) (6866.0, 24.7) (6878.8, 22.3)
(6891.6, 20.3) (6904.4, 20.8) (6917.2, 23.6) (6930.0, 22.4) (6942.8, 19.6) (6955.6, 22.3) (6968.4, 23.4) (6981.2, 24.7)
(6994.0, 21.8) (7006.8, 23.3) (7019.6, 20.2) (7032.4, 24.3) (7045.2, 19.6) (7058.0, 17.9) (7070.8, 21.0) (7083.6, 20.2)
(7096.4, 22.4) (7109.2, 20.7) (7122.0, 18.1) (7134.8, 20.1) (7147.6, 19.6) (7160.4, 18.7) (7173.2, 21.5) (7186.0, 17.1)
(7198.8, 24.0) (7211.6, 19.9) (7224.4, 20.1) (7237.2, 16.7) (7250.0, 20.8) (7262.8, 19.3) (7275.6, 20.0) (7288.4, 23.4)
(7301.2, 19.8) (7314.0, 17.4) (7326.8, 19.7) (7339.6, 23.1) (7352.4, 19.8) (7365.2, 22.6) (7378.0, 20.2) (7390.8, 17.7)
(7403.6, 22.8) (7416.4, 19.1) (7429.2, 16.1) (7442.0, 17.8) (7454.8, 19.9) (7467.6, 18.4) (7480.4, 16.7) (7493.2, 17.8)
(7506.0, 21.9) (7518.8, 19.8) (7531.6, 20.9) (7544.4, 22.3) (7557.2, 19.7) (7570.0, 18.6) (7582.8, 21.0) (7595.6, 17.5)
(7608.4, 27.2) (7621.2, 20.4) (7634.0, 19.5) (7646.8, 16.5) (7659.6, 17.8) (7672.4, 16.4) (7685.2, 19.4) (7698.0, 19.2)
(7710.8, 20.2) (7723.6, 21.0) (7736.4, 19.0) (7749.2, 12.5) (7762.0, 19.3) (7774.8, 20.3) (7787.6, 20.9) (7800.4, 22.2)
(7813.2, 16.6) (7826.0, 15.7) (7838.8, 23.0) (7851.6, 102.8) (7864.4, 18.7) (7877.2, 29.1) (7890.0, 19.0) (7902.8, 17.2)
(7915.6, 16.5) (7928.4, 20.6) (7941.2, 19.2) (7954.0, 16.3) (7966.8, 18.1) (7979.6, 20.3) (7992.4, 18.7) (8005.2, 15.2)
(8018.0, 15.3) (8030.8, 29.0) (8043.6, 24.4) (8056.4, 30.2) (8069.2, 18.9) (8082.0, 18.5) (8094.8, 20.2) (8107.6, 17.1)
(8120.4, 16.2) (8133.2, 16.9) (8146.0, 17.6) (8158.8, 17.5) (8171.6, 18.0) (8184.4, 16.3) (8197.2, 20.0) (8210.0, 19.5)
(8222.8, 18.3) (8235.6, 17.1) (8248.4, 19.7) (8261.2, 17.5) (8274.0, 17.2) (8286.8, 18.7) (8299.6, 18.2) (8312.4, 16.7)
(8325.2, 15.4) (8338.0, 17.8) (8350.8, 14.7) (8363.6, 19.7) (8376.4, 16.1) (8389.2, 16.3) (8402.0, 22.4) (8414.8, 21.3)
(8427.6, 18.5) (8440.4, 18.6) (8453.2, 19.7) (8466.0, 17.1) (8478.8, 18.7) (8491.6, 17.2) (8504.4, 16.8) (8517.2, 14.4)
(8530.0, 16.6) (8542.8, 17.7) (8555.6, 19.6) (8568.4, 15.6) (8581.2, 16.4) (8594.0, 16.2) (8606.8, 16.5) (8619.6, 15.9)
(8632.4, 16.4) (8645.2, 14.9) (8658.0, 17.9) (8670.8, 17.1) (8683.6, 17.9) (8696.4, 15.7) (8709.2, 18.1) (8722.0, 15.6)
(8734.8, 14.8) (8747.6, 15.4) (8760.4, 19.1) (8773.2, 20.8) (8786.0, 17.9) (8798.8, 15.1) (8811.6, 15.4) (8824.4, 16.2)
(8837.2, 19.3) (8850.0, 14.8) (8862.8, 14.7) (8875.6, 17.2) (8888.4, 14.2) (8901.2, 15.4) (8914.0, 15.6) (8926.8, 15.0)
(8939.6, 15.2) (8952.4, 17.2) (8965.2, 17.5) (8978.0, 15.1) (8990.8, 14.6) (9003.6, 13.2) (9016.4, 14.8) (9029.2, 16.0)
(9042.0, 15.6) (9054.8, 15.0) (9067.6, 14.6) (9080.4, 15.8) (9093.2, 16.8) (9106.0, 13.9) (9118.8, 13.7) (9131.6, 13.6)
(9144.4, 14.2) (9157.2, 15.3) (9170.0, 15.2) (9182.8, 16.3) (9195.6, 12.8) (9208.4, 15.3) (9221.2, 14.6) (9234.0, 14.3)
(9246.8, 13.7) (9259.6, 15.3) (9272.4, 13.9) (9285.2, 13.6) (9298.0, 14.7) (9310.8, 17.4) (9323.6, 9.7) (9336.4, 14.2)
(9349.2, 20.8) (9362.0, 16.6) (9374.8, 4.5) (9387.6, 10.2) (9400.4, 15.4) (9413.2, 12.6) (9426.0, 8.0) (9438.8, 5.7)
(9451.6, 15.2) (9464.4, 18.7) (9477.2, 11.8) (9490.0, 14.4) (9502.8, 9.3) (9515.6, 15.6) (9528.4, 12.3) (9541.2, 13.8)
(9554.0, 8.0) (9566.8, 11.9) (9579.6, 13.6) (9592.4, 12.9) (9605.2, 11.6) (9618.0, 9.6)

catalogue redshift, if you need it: 0.196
